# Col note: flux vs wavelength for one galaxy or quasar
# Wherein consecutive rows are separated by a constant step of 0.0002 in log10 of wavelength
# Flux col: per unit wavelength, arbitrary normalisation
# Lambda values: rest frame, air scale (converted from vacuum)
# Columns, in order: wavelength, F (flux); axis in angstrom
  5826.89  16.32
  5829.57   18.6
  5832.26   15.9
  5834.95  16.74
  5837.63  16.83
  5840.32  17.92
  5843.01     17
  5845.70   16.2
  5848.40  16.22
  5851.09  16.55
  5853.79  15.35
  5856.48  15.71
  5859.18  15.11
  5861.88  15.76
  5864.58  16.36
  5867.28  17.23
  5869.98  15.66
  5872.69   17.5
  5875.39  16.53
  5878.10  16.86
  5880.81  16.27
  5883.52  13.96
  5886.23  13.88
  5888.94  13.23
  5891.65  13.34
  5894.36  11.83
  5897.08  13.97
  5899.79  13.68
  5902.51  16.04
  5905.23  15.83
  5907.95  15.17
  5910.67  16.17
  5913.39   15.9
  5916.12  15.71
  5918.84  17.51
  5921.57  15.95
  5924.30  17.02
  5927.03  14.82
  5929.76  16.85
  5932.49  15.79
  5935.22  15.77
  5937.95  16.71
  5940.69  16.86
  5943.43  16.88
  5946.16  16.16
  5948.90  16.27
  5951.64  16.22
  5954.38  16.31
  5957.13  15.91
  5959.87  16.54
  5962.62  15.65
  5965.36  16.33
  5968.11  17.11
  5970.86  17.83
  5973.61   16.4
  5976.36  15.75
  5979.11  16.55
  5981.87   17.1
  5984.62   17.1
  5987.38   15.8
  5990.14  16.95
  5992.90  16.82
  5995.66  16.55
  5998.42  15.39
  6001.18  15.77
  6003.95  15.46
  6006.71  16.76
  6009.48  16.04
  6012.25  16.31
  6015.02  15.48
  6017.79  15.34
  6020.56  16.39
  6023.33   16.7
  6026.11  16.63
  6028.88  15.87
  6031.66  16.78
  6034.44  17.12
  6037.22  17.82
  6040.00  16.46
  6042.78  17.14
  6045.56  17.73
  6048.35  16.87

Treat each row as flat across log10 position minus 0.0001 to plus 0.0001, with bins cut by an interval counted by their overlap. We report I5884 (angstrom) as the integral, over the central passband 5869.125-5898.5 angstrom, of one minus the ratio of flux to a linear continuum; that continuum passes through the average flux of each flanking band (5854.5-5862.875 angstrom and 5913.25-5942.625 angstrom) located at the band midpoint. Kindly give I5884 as 1.8 angstrom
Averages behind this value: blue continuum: 15.5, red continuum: 16.3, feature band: 14.8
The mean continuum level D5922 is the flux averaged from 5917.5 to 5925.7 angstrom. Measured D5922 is 16.8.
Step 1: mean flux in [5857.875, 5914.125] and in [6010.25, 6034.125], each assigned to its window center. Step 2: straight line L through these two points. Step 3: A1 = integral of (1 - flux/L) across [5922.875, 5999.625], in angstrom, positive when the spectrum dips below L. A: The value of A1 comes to -3.0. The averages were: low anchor 15.2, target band 16.4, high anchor 16.2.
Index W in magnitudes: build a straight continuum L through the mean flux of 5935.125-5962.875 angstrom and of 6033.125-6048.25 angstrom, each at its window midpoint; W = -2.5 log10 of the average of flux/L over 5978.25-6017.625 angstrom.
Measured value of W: 0.04 mag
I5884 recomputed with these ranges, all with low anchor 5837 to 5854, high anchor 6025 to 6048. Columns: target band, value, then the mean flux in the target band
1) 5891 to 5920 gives 2.95 angstrom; 15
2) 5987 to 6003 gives 0.63 angstrom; 16.2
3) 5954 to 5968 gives 0.50 angstrom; 16.2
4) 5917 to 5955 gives 0.97 angstrom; 16.4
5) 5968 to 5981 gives 0.11 angstrom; 16.7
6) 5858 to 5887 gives 1.25 angstrom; 16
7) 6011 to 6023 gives 0.69 angstrom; 16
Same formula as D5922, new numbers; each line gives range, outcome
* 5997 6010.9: 15.9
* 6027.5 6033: 16.3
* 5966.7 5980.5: 16.7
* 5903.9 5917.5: 15.8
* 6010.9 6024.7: 16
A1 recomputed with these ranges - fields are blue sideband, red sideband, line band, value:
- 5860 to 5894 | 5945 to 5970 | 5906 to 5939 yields -0.4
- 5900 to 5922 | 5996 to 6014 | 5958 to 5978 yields -0.7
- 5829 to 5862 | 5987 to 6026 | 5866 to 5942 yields 3.5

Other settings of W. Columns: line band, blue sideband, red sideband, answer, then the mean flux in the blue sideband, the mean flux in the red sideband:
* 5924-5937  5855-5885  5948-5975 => 0.022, 16.1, 16.5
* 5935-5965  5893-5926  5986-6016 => -0.041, 15.4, 16.1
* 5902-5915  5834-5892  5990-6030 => 0.014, 16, 16.1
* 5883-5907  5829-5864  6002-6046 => 0.173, 16.4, 16.5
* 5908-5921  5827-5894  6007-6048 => -0.001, 16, 16.6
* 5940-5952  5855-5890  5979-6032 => -0.031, 15.7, 16.3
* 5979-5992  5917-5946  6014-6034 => -0.027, 16.4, 16.2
